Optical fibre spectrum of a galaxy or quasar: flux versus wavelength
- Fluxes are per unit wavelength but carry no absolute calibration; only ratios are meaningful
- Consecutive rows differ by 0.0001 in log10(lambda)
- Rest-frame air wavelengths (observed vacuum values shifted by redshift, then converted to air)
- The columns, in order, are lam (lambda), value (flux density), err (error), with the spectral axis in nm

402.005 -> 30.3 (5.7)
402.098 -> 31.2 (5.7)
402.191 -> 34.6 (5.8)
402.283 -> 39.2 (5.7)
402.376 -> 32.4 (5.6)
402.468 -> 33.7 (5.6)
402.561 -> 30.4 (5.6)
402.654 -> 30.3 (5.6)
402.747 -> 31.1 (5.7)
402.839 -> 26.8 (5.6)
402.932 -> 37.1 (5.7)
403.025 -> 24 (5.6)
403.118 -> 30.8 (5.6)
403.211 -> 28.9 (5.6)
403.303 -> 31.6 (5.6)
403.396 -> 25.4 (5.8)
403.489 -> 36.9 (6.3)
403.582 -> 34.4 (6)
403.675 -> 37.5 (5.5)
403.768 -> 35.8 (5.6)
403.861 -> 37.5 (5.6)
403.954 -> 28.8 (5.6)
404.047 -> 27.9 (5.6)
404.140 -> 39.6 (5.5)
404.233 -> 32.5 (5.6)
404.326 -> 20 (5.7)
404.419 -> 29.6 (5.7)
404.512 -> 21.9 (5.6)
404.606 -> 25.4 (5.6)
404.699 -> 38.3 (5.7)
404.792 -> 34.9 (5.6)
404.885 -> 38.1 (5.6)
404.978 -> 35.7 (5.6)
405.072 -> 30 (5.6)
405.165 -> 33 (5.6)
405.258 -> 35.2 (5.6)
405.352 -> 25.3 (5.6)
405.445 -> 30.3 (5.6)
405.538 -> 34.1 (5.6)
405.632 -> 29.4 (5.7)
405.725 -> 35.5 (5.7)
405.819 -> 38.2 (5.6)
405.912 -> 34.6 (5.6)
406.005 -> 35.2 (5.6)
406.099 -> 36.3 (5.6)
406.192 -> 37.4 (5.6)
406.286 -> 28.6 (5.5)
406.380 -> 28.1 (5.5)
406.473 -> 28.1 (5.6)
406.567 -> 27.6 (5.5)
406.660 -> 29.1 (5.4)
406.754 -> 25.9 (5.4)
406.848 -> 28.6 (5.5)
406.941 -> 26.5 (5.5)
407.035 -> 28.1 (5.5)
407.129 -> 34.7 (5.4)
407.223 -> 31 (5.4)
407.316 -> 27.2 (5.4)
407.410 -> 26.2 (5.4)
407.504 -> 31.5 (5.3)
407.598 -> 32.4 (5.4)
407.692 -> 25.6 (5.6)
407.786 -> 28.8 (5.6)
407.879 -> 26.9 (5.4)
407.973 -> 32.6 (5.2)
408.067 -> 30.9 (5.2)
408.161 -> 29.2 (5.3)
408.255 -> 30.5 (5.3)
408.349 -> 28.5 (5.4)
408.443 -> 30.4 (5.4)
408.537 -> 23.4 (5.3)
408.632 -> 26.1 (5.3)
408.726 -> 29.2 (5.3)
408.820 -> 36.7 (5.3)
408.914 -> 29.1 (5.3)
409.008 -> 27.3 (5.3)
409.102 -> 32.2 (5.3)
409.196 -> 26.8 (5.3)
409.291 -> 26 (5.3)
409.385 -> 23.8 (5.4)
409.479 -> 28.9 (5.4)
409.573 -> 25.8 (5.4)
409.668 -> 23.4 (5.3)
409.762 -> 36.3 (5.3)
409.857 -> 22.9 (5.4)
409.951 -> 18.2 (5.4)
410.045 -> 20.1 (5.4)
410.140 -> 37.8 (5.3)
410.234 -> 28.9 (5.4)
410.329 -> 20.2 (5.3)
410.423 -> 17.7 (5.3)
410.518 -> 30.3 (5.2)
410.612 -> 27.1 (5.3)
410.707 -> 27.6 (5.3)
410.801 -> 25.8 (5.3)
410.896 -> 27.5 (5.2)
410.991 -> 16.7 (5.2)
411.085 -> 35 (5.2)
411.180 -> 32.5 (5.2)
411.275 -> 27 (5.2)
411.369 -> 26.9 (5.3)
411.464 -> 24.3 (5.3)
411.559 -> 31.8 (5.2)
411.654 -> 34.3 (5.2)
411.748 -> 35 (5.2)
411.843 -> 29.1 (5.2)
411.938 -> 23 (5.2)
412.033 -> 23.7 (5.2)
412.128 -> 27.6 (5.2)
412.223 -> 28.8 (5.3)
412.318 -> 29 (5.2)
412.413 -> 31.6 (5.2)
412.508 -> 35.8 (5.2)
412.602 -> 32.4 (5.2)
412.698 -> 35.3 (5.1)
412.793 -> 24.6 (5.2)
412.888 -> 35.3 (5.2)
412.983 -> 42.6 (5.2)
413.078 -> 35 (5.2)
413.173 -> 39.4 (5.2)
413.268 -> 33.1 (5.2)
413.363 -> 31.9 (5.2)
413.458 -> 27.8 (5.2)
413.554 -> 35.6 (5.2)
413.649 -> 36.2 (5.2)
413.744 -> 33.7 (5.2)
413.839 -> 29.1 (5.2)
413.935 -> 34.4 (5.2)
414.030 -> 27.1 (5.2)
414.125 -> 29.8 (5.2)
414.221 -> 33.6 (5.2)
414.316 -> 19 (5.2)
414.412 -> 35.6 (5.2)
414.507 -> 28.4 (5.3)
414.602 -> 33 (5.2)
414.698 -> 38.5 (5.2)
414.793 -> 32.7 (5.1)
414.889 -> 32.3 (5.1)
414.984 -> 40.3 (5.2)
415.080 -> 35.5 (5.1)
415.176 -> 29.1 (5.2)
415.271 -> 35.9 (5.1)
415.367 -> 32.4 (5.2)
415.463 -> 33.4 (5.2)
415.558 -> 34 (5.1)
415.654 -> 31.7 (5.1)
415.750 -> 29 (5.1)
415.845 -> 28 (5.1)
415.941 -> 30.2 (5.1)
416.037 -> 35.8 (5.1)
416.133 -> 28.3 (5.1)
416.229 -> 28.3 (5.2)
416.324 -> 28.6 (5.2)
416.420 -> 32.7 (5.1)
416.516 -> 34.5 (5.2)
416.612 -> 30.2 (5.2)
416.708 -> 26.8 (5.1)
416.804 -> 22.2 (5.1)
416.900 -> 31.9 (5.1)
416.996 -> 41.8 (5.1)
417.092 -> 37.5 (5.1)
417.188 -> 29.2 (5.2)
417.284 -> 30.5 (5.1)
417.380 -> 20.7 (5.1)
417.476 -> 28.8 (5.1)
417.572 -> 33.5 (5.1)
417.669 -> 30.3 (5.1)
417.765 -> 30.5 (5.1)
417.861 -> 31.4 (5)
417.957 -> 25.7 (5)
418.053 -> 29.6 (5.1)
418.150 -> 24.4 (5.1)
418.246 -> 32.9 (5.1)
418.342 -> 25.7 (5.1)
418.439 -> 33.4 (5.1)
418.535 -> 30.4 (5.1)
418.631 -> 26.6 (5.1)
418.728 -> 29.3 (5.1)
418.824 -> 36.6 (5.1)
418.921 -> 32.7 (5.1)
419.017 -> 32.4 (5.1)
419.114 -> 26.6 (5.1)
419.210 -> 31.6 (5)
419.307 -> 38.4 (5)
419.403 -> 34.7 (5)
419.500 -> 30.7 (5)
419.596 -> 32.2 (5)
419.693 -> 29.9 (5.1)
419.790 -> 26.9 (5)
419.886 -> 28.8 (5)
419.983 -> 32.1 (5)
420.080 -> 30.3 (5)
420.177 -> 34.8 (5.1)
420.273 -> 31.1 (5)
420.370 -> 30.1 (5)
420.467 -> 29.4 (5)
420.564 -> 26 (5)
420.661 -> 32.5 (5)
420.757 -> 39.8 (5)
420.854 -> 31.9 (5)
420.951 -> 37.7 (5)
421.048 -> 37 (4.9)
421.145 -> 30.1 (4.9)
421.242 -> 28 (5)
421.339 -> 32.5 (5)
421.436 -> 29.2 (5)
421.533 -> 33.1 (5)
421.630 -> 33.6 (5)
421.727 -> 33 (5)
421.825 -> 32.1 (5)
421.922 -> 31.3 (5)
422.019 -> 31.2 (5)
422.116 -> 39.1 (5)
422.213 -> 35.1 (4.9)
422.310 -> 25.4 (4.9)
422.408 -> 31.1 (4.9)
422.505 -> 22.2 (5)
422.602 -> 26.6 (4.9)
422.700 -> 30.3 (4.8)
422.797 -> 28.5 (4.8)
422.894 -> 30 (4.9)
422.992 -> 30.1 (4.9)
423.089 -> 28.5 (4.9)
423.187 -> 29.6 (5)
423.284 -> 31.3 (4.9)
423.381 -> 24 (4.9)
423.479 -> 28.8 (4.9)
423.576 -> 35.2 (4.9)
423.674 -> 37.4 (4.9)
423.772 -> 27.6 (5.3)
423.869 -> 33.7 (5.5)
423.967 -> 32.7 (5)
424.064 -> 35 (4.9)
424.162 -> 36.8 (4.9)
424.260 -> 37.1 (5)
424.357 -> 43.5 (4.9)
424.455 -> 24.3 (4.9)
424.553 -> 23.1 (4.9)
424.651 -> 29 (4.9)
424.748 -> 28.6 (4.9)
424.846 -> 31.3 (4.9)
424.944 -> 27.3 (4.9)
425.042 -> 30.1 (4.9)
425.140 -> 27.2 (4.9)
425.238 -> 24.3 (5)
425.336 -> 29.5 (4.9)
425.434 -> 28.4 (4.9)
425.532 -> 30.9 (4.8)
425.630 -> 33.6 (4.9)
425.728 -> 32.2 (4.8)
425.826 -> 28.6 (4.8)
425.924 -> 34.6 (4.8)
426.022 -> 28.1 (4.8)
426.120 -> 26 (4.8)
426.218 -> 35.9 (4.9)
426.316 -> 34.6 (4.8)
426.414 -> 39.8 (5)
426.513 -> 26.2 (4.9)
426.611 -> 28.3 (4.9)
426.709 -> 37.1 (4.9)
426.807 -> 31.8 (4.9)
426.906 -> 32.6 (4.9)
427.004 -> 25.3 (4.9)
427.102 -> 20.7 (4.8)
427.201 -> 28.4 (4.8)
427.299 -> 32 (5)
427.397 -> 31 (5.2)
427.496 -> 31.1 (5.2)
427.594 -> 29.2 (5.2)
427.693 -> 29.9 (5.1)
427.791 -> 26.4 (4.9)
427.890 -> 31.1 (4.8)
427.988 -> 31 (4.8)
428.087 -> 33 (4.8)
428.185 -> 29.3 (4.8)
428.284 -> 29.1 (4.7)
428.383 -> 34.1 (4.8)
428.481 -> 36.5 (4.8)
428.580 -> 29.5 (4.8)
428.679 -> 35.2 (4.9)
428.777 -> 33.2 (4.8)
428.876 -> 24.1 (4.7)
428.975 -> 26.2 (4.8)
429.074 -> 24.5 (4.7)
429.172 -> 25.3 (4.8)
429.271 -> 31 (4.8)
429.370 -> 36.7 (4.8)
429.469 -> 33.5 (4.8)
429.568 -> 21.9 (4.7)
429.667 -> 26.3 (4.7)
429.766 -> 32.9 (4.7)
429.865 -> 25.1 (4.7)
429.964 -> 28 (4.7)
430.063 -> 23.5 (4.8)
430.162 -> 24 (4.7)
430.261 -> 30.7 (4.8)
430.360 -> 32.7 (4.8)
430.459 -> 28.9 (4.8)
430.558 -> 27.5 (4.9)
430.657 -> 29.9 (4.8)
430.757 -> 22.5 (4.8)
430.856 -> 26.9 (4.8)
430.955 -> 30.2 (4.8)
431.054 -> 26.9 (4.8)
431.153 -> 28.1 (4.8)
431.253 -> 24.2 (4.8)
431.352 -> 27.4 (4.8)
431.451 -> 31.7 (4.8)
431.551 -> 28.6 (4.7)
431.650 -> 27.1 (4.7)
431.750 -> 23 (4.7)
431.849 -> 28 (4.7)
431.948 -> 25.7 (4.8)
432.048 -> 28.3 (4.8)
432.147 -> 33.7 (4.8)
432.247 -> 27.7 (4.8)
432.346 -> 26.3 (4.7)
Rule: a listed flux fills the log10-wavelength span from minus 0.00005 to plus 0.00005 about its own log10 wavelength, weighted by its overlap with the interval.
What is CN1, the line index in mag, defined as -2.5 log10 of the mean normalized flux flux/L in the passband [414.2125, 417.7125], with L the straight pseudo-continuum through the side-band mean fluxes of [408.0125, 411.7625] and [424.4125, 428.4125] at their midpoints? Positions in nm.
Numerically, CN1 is -0.11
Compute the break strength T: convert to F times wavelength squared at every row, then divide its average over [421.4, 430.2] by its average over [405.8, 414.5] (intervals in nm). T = 1.10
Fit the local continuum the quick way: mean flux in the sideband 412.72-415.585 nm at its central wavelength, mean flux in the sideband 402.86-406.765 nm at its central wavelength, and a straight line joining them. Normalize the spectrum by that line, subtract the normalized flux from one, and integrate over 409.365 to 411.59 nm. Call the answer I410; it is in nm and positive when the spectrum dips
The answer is 0.41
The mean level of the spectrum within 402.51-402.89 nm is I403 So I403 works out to 29.8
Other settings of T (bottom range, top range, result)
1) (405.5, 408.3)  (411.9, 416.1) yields 1.09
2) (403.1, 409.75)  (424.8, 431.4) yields 1.07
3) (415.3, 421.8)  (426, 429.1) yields 1.02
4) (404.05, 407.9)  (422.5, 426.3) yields 1.08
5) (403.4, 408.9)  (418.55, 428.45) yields 1.09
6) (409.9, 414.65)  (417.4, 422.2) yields 1.09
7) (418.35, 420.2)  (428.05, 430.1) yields 0.99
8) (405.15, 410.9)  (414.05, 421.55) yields 1.13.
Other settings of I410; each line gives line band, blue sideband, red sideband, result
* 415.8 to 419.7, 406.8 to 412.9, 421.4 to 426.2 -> -0.13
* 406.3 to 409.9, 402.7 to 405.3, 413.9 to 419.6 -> 0.34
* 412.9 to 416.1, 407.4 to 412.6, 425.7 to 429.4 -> -0.46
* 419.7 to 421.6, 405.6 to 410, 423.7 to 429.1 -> -0.09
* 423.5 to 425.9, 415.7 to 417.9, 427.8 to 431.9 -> -0.14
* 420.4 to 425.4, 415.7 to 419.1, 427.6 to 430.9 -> -0.22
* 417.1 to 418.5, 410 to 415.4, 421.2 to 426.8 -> 0.07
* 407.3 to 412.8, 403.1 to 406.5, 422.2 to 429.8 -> 0.61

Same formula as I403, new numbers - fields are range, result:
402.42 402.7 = 31.5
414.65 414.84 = 35.7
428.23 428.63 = 32.2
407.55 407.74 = 28.9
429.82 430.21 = 25.2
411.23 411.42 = 27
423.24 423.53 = 28.1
